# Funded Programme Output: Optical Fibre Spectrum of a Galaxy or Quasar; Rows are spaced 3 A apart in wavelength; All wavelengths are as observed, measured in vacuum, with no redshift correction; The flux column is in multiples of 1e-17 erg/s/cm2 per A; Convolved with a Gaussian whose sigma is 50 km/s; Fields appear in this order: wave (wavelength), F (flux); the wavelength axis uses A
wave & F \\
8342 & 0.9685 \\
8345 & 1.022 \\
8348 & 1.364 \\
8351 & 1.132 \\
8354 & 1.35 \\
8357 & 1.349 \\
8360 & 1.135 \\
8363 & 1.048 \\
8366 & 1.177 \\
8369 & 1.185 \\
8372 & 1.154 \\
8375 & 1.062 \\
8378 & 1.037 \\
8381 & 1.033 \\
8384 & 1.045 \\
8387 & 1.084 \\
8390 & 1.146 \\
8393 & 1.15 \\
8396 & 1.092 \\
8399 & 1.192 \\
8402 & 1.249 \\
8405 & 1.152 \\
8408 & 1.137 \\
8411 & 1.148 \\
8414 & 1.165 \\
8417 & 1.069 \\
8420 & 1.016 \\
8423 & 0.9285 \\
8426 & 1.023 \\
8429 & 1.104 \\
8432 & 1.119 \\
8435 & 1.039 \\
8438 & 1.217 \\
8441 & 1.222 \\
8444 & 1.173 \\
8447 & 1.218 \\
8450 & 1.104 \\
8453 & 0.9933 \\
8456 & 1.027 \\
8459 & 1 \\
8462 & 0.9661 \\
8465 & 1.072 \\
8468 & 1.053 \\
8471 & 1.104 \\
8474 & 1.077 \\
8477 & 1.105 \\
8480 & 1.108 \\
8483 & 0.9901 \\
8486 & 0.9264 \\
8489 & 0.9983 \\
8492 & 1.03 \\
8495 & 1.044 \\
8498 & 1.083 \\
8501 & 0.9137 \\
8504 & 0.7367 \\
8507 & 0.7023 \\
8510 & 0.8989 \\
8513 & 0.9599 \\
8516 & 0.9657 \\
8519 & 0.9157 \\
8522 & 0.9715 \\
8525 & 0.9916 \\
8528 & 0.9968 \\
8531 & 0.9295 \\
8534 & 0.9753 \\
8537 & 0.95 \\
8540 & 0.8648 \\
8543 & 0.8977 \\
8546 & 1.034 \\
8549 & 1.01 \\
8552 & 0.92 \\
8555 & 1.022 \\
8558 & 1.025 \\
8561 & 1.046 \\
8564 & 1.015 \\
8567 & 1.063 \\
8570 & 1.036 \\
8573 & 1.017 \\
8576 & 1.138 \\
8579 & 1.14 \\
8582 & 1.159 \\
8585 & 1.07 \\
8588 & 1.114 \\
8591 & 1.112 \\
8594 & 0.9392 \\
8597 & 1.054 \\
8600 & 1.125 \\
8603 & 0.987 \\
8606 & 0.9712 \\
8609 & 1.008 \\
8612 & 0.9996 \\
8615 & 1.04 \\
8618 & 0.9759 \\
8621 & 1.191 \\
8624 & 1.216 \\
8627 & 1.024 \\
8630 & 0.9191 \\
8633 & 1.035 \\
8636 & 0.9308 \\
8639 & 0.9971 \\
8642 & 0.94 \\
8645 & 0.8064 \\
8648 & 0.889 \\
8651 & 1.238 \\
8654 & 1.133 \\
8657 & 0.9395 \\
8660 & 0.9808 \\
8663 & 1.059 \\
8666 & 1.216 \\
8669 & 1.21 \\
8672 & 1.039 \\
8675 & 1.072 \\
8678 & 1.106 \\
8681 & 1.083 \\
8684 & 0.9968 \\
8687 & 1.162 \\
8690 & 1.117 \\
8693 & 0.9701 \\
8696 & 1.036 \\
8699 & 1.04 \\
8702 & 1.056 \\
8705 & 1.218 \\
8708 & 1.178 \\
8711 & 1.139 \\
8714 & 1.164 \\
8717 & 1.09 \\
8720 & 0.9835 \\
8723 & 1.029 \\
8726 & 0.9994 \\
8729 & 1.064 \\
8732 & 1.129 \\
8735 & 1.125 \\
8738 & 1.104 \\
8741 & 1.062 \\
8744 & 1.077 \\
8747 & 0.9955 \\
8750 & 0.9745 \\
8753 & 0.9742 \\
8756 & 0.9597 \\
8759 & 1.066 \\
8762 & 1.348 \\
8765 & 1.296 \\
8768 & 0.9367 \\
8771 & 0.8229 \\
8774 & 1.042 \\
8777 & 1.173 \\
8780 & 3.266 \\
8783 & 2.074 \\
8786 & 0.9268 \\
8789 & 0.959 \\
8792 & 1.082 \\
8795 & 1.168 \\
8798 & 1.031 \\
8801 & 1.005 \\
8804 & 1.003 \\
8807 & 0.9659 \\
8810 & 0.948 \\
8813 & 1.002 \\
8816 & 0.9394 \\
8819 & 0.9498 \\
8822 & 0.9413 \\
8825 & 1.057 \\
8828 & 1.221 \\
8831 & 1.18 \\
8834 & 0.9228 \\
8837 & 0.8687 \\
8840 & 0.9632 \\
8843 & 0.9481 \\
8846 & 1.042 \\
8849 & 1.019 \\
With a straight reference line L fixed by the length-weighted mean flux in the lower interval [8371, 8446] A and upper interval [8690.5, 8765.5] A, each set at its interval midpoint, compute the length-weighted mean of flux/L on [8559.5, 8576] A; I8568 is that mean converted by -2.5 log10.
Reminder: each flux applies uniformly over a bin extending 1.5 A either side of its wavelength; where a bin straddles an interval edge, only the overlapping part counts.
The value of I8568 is 0.05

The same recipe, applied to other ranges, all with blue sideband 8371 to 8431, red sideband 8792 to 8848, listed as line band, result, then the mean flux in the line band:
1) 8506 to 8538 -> 0.149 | 0.936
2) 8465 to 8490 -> 0.036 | 1.05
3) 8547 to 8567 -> 0.057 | 1.01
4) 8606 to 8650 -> 0.055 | 1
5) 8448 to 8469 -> 0.053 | 1.03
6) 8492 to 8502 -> 0.060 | 1.02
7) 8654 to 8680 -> -0.039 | 1.08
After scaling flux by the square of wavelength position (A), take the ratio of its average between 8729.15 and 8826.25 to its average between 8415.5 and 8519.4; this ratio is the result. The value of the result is 1.19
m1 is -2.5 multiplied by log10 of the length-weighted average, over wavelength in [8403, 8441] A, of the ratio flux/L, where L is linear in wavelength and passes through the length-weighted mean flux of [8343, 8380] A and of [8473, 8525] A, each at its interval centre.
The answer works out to -0.02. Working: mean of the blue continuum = 1.16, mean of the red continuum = 0.966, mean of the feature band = 1.1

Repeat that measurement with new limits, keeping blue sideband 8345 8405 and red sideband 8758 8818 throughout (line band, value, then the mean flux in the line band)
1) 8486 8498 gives 0.15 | 1.02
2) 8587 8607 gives 0.13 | 1.04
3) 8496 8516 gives 0.29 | 0.893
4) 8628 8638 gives 0.22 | 0.967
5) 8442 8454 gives 0.03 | 1.13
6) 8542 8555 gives 0.20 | 0.975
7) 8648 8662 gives 0.13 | 1.05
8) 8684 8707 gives 0.10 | 1.08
